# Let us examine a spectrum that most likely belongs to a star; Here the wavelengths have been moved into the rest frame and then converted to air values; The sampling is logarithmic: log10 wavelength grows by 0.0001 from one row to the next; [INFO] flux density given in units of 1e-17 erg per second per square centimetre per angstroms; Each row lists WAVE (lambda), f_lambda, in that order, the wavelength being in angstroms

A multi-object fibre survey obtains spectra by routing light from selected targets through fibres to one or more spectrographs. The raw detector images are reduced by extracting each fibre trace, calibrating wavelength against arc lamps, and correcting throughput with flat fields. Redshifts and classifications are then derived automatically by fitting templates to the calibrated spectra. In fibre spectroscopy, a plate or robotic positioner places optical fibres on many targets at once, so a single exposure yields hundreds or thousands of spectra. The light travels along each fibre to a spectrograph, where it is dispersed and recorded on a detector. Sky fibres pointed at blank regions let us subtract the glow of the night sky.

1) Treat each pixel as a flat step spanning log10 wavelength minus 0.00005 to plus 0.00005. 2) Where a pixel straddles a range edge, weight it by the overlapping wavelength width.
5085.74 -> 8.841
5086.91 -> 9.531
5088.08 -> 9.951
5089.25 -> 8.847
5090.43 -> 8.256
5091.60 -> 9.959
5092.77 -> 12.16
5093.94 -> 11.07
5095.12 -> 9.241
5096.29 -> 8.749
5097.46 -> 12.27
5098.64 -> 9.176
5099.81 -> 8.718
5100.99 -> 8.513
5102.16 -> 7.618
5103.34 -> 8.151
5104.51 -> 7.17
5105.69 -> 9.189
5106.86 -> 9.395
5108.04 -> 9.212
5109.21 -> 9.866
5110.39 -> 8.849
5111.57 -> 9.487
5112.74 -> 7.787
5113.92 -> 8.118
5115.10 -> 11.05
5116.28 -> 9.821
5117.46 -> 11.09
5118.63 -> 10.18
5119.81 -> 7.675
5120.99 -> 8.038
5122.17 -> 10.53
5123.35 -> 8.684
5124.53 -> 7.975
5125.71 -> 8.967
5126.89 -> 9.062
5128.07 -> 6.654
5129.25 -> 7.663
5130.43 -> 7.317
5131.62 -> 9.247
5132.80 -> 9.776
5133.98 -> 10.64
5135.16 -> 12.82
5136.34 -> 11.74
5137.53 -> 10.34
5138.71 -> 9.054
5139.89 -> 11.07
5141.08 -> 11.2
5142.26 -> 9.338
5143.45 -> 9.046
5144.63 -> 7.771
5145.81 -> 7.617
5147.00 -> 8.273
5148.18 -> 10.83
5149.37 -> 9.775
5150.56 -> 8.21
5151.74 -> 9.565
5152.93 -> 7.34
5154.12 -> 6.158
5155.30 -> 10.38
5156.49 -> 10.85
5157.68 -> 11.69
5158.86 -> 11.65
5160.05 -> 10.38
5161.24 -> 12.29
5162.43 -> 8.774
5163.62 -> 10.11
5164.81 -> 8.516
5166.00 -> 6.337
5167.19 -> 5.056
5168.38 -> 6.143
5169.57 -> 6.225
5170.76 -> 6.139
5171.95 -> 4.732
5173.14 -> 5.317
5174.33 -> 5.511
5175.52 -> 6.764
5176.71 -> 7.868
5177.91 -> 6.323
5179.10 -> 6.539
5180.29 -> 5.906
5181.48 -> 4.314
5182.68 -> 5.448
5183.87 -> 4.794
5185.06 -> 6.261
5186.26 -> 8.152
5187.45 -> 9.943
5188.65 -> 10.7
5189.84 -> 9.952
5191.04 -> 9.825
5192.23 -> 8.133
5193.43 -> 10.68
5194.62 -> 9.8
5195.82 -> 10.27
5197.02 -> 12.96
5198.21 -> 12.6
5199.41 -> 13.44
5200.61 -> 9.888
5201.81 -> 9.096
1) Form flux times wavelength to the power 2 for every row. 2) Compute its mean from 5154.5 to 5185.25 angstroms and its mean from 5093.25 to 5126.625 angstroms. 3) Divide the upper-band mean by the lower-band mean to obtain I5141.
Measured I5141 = 0.8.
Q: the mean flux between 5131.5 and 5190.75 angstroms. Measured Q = 8.45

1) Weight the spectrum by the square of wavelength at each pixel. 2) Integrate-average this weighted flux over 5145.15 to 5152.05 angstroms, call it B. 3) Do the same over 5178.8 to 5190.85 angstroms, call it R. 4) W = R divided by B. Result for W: 0.82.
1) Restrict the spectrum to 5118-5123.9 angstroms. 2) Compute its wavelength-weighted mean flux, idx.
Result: 9.05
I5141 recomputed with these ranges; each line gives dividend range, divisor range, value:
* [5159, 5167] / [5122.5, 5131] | 1.16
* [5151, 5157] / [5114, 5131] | 1.00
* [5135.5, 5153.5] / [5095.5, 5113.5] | 1.07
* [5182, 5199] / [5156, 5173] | 1.12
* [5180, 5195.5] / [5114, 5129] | 0.91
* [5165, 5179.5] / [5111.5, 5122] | 0.68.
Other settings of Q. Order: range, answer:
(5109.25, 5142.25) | 9.44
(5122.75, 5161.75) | 9.49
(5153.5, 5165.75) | 9.97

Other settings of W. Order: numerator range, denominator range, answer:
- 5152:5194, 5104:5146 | 0.86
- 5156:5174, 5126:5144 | 0.86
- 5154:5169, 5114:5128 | 1.01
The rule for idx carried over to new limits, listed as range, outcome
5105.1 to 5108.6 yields 9.26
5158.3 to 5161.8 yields 11.4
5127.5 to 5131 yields 7.22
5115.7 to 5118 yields 10.4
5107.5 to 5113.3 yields 9.06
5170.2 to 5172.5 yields 5.44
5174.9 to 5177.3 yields 7.31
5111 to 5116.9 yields 9.26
